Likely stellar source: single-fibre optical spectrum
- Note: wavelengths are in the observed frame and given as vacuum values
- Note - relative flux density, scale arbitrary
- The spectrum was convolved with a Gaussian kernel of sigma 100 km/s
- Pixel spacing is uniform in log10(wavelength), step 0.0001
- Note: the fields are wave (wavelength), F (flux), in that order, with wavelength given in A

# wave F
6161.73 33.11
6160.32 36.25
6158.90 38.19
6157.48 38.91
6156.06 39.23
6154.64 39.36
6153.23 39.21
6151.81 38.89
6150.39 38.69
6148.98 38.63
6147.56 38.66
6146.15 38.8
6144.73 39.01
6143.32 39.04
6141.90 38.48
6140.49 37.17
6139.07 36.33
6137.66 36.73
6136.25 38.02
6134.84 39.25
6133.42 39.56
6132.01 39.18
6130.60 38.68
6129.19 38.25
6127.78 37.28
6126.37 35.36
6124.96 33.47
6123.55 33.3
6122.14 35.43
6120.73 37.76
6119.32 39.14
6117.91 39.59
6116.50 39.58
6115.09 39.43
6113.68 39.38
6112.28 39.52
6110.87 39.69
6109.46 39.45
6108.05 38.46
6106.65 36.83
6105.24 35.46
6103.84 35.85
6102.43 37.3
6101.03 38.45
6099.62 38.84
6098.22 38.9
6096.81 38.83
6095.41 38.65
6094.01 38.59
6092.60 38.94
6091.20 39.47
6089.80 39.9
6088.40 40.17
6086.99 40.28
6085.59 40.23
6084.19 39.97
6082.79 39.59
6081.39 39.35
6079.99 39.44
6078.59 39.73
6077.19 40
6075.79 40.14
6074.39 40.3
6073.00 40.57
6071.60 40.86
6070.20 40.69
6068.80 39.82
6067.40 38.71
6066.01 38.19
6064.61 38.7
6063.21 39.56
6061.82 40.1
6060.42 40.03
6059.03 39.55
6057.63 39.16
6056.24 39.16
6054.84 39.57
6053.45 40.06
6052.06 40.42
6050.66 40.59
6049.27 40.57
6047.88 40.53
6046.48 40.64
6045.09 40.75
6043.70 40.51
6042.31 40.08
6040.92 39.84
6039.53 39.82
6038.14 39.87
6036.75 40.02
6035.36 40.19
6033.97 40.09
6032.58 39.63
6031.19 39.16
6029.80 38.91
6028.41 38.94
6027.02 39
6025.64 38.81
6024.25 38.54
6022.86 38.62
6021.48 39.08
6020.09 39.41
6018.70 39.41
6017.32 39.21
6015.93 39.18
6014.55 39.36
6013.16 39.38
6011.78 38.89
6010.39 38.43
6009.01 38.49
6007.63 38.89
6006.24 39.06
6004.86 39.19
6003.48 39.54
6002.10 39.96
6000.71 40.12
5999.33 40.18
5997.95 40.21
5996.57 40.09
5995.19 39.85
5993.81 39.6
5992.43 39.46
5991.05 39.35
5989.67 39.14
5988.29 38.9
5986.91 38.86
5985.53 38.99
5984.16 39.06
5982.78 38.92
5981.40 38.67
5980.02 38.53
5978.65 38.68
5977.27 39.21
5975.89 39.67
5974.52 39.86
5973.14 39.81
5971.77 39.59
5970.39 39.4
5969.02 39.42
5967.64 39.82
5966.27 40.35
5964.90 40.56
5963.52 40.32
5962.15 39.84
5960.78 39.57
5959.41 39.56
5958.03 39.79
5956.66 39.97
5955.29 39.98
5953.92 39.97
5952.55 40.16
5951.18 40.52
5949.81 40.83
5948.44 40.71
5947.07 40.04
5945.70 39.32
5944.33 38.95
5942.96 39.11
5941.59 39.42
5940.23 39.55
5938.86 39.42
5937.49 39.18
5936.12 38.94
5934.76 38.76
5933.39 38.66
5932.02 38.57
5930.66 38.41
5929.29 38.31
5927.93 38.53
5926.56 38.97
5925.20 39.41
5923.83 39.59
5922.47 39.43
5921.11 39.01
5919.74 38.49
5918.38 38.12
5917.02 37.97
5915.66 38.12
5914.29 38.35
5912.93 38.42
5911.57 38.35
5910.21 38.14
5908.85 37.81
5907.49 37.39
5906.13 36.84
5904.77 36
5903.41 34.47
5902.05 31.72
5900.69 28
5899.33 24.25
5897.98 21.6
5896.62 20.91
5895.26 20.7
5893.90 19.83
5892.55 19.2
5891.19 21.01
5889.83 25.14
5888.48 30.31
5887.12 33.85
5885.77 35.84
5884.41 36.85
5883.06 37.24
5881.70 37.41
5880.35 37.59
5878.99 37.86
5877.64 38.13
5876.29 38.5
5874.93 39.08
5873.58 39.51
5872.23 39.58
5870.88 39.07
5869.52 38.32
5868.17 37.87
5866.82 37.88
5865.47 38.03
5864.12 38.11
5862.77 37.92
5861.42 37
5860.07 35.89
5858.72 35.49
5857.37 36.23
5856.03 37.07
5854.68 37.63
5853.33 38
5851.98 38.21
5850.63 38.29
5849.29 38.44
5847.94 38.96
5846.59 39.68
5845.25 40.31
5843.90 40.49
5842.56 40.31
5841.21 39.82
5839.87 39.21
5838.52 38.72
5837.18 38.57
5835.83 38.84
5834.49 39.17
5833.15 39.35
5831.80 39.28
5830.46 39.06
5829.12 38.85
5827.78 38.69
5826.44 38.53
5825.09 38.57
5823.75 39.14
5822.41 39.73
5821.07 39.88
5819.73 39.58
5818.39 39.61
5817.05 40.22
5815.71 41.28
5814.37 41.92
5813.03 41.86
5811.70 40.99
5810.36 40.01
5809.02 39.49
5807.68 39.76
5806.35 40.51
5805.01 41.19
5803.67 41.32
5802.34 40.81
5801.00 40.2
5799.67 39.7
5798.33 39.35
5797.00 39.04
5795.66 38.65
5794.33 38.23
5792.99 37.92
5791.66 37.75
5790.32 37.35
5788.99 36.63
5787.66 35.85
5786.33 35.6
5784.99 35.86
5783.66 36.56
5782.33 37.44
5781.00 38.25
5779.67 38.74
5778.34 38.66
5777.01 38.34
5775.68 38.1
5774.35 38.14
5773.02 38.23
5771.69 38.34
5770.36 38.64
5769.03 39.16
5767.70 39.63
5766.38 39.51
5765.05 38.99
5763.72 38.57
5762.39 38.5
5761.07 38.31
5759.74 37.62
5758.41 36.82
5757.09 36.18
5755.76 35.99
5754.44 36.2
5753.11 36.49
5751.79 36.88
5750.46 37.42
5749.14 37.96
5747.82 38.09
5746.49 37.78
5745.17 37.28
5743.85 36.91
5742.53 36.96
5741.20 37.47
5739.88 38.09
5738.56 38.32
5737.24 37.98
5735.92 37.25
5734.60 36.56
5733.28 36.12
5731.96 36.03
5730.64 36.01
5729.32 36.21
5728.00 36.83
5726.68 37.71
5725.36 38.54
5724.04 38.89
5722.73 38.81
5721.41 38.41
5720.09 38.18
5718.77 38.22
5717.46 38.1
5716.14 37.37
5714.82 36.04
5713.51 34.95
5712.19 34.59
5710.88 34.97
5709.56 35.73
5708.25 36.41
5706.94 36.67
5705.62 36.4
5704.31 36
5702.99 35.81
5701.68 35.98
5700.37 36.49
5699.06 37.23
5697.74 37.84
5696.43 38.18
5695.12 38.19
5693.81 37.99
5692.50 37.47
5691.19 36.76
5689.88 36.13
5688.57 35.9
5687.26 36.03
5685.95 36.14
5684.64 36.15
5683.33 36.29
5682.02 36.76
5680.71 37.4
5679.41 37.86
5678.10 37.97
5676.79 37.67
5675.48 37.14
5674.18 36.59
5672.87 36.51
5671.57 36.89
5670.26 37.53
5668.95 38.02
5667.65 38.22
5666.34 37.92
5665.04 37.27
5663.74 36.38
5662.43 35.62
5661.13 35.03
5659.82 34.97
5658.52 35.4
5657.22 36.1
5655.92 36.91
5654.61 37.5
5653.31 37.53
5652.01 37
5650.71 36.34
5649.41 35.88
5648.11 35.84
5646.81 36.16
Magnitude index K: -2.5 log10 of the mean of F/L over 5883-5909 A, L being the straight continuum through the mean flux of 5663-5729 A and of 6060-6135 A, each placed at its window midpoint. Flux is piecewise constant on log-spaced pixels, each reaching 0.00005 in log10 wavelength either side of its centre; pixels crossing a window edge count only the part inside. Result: 0.287 mag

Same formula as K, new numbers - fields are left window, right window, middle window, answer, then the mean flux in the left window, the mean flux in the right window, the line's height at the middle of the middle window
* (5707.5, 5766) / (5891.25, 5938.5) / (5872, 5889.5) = -0.05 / 37.2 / 34.6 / 35.1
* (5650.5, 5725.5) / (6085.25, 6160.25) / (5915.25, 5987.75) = -0.05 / 36.9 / 38.3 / 37.7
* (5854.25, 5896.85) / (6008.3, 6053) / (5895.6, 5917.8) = 0.06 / 34.3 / 39.6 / 35.4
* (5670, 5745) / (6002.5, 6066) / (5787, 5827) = -0.05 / 37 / 39.5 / 37.8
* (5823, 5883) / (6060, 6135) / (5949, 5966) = -0.04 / 38.5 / 38.8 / 38.6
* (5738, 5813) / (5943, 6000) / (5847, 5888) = 0.04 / 38.3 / 39.6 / 38.9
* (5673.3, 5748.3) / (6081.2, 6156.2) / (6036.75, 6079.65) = -0.05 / 37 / 38.4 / 38.2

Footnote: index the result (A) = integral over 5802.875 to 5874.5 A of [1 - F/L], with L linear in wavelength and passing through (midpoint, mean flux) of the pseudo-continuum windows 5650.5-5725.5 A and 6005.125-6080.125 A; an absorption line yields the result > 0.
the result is -2.0 A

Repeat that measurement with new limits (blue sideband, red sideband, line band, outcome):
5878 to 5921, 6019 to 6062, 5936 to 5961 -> -3.3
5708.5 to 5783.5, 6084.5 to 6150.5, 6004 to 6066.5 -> -2.3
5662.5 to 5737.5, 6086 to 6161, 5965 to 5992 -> -1.1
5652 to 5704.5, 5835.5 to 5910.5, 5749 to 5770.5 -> -1.0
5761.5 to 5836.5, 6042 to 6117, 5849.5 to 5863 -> 0.7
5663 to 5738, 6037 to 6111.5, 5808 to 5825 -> -1.1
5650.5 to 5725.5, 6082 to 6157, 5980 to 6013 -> -1.2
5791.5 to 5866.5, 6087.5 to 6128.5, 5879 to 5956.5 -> 6.2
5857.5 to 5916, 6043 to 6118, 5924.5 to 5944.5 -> -2.0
